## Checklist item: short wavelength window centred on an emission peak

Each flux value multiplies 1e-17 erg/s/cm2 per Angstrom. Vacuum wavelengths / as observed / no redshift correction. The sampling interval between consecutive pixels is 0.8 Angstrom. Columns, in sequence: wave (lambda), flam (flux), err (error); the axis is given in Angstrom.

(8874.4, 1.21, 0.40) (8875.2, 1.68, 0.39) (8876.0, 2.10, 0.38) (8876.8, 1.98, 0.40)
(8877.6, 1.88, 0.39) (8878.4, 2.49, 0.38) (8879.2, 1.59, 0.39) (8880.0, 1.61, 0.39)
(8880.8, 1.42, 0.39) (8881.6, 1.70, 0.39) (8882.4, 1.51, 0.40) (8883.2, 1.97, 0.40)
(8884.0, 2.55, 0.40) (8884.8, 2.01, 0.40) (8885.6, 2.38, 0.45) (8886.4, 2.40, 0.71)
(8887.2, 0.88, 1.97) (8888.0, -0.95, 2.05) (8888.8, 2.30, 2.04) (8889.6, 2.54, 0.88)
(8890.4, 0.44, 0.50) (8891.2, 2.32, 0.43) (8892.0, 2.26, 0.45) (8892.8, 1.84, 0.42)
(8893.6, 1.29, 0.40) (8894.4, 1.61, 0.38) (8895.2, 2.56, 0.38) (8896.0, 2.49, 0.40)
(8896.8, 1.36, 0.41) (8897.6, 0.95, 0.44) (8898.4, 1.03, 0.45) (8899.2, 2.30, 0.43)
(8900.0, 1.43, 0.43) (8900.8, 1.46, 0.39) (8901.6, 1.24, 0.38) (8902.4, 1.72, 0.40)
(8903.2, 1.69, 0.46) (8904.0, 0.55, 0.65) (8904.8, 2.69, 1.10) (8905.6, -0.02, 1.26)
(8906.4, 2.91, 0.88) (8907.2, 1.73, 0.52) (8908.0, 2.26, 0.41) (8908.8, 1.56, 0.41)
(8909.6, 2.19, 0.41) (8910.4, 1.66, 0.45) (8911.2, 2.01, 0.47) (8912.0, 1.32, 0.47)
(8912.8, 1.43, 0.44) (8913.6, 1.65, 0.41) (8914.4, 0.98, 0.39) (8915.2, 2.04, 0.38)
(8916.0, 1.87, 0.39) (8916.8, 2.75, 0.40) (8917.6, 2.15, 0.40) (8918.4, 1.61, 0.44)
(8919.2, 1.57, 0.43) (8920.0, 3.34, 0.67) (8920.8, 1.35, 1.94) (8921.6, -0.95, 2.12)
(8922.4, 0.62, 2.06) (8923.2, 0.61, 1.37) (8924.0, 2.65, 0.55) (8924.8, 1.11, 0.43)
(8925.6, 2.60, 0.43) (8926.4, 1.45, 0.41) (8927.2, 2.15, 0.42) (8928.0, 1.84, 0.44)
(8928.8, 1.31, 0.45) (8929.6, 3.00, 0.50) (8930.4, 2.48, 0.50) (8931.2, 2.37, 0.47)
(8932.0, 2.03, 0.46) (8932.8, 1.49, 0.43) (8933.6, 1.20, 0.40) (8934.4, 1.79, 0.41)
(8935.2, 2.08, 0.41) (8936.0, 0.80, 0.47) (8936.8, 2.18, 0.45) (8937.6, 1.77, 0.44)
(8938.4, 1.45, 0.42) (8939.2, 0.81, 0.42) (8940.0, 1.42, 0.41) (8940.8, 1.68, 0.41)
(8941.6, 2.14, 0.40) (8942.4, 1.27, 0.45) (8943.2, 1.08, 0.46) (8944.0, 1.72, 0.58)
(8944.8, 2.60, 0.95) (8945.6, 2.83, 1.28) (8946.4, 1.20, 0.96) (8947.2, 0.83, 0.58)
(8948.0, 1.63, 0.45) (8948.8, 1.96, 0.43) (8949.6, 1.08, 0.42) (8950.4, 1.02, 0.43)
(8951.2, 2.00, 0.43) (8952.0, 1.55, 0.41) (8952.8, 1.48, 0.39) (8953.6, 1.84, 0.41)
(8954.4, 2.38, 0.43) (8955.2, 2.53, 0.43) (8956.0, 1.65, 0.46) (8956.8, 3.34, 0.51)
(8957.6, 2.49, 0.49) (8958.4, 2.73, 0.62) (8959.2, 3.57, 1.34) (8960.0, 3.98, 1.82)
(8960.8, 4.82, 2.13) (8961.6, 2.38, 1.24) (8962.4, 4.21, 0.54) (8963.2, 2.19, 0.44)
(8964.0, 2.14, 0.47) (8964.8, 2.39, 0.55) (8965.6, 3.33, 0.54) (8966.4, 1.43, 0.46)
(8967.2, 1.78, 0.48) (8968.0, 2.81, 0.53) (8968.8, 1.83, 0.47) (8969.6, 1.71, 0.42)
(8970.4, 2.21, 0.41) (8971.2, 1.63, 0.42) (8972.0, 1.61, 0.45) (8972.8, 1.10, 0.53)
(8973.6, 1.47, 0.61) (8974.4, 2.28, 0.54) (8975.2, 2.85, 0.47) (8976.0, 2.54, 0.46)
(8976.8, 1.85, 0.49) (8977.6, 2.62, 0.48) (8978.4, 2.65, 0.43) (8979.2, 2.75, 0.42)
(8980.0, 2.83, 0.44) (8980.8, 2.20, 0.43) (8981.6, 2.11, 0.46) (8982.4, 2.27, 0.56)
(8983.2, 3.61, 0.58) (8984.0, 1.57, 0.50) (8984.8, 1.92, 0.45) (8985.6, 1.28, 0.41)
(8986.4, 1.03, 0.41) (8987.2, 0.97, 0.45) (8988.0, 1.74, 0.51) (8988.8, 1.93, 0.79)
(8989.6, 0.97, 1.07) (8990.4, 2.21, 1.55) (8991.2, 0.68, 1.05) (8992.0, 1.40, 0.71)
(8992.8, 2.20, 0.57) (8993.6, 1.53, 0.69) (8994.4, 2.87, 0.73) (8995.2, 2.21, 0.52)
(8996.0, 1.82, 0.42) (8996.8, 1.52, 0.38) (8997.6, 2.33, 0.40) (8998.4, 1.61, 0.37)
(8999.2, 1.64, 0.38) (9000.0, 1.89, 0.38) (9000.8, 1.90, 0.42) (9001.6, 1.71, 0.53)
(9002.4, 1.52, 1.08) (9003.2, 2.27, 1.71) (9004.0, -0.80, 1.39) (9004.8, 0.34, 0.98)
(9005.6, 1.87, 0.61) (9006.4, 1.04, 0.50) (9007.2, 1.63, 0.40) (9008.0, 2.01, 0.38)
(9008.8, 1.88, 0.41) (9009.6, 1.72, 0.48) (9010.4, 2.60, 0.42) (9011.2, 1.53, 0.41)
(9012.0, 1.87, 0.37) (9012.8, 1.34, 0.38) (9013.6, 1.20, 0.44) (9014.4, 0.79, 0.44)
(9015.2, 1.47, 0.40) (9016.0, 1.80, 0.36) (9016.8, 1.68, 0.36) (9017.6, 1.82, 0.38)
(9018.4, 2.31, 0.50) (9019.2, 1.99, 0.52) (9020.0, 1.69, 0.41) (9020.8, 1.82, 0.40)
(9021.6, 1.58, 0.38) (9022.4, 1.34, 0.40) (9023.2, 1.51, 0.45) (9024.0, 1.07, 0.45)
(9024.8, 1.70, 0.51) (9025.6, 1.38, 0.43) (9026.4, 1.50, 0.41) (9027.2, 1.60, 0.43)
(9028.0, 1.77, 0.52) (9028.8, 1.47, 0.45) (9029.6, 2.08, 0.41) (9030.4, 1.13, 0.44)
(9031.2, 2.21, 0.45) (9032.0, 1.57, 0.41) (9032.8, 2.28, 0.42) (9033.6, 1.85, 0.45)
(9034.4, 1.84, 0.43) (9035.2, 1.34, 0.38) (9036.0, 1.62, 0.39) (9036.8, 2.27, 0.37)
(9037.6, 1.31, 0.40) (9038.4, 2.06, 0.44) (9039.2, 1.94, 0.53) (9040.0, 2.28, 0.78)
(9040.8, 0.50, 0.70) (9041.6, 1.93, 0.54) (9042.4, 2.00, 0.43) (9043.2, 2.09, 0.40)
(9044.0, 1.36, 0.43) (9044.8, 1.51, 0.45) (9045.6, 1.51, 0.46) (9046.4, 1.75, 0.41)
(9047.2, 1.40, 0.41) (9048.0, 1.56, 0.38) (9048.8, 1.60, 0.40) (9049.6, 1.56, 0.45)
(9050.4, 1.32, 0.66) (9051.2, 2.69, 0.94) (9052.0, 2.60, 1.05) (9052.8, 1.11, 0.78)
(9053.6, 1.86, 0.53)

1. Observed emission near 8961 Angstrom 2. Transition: [S II]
